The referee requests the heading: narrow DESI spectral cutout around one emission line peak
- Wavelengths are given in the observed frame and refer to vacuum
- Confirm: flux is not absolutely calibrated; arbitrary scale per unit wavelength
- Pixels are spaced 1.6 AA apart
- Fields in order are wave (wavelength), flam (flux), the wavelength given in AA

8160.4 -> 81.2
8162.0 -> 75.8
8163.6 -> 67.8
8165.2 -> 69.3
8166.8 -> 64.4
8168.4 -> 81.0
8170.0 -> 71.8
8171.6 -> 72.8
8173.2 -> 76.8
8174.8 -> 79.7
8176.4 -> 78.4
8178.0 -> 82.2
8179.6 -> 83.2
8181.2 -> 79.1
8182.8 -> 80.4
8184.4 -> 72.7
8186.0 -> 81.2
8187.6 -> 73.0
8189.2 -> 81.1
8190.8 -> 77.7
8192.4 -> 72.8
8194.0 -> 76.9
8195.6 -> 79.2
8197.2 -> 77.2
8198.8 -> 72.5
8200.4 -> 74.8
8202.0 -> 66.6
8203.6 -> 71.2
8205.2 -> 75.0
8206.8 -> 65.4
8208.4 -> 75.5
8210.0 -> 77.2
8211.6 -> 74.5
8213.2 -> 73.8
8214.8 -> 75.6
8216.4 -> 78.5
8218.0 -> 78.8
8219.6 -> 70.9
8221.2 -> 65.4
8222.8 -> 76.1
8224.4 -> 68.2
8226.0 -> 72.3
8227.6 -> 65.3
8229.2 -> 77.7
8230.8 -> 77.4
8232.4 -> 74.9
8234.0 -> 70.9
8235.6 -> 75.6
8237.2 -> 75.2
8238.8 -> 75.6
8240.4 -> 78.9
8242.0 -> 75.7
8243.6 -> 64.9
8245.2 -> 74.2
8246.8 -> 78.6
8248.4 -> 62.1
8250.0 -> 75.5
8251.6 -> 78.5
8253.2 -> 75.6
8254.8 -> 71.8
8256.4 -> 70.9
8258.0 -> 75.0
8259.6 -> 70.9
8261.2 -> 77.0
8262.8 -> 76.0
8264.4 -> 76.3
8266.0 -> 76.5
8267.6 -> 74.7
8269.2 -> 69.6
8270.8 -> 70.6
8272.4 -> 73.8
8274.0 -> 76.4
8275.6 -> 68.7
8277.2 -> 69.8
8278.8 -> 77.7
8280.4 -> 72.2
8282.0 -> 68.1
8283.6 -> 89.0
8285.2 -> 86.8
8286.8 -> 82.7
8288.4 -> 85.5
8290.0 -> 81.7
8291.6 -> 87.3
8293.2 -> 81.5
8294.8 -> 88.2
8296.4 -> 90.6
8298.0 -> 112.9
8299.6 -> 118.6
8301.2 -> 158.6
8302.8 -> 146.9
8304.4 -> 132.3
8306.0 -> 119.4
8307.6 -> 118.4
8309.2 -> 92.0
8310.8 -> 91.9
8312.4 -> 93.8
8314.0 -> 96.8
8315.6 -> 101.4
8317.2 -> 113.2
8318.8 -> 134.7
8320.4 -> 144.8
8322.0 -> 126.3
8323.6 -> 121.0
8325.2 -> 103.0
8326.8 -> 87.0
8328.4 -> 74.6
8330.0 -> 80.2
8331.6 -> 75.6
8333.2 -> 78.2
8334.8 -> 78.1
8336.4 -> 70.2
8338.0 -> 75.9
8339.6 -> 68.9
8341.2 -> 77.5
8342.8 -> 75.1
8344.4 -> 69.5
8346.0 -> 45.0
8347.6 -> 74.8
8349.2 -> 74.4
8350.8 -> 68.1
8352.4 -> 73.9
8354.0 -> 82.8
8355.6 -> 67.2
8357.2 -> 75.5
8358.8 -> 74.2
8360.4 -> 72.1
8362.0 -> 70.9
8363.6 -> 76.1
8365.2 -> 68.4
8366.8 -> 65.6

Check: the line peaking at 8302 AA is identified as [S II] 6716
